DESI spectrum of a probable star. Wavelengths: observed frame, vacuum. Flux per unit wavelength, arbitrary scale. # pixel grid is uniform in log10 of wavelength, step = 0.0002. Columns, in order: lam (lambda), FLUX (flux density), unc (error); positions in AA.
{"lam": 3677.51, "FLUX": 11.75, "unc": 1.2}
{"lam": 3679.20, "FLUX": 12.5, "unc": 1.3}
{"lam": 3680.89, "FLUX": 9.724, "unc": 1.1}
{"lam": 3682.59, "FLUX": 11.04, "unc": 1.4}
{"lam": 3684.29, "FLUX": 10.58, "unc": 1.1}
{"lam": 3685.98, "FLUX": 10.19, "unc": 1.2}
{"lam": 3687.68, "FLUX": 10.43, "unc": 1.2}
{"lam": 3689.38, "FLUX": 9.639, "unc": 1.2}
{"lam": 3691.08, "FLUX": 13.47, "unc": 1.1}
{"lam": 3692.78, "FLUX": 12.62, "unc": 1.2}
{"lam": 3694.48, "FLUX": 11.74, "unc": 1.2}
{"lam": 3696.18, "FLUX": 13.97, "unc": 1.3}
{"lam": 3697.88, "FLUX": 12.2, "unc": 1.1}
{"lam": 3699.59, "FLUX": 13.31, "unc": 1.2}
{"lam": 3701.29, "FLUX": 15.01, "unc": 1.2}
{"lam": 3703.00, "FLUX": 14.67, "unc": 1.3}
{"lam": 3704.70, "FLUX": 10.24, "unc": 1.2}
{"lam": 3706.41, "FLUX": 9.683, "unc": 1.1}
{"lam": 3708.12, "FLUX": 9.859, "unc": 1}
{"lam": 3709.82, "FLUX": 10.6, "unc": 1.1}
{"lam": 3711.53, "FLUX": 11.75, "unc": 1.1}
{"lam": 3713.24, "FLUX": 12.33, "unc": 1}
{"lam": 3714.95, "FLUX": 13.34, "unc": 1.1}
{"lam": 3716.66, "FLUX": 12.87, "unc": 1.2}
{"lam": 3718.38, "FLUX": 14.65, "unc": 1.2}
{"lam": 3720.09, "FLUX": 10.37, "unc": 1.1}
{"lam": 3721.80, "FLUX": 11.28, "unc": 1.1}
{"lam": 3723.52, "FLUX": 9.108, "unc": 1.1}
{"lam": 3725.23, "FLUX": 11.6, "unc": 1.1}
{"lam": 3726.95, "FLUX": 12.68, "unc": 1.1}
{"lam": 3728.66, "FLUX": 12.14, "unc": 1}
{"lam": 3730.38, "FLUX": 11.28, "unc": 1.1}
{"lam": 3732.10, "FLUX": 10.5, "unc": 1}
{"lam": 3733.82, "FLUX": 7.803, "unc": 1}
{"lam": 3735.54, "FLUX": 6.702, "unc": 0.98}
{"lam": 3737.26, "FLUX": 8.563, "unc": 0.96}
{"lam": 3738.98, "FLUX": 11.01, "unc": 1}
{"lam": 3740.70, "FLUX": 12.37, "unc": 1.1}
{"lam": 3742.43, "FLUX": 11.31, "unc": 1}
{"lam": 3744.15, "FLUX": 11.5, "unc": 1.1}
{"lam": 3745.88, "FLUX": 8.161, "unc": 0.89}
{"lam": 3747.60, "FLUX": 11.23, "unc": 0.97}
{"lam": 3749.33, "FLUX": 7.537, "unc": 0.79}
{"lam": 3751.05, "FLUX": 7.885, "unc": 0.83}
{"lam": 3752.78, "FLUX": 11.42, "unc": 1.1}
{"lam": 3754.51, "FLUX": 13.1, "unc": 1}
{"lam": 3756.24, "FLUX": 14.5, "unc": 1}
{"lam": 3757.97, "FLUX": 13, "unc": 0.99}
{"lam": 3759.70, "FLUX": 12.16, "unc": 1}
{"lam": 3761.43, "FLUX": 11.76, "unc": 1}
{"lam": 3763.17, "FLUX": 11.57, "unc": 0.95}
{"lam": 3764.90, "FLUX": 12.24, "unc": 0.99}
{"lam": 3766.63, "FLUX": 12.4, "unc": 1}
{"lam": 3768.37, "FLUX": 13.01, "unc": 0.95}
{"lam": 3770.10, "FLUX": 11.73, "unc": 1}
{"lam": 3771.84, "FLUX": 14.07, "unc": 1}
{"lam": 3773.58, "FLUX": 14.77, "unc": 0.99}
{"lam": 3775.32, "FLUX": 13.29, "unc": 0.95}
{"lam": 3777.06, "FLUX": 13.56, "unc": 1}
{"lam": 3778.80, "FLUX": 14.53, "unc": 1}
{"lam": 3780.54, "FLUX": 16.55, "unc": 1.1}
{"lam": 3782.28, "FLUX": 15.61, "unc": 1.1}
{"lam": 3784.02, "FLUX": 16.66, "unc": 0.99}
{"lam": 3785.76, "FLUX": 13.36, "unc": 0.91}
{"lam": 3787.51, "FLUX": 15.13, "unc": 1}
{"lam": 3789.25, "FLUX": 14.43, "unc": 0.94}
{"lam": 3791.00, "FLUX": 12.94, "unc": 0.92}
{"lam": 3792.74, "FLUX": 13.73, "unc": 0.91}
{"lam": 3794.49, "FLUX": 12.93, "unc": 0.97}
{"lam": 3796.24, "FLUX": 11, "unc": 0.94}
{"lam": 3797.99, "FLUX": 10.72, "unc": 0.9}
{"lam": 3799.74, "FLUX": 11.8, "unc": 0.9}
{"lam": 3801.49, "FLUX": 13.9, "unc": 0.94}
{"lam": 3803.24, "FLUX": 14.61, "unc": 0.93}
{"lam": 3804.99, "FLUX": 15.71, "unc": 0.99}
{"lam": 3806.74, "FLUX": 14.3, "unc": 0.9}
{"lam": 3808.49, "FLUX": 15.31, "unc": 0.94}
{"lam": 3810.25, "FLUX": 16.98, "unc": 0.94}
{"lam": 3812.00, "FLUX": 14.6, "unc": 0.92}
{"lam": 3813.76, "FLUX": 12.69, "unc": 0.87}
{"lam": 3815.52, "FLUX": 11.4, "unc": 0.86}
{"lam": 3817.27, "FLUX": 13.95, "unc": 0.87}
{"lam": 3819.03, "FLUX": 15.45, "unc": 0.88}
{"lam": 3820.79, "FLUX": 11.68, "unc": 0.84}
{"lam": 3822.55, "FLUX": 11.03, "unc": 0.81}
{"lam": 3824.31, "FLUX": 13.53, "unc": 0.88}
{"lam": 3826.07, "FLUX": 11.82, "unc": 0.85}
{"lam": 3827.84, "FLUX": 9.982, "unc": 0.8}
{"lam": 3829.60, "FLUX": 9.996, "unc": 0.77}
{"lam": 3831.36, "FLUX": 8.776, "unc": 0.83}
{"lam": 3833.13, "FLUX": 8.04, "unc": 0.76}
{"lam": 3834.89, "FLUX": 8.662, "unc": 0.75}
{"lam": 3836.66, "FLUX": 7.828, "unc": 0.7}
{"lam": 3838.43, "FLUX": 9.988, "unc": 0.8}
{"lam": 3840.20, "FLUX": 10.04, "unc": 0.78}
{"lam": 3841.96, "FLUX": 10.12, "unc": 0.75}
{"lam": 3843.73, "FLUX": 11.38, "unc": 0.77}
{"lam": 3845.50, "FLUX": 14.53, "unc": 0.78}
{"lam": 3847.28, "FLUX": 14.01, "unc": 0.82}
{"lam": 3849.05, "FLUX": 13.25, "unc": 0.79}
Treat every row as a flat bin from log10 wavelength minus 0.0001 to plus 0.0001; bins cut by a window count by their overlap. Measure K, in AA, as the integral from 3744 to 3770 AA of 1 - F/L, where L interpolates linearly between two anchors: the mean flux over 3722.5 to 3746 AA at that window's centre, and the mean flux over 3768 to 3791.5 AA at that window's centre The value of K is 2.0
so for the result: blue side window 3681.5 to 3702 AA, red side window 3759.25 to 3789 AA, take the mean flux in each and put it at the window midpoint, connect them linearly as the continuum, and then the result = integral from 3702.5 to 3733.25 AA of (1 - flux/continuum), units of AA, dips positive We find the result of 2.41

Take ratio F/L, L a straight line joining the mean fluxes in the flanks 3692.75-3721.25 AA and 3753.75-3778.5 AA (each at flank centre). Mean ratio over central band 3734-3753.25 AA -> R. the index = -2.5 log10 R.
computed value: 0.30 mag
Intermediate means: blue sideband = 12.3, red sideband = 13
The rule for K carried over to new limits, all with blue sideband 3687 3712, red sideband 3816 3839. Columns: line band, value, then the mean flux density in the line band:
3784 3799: -2.8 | 13.2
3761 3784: -4.7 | 13.6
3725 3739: 1.8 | 10.1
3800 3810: -3.3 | 14.7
